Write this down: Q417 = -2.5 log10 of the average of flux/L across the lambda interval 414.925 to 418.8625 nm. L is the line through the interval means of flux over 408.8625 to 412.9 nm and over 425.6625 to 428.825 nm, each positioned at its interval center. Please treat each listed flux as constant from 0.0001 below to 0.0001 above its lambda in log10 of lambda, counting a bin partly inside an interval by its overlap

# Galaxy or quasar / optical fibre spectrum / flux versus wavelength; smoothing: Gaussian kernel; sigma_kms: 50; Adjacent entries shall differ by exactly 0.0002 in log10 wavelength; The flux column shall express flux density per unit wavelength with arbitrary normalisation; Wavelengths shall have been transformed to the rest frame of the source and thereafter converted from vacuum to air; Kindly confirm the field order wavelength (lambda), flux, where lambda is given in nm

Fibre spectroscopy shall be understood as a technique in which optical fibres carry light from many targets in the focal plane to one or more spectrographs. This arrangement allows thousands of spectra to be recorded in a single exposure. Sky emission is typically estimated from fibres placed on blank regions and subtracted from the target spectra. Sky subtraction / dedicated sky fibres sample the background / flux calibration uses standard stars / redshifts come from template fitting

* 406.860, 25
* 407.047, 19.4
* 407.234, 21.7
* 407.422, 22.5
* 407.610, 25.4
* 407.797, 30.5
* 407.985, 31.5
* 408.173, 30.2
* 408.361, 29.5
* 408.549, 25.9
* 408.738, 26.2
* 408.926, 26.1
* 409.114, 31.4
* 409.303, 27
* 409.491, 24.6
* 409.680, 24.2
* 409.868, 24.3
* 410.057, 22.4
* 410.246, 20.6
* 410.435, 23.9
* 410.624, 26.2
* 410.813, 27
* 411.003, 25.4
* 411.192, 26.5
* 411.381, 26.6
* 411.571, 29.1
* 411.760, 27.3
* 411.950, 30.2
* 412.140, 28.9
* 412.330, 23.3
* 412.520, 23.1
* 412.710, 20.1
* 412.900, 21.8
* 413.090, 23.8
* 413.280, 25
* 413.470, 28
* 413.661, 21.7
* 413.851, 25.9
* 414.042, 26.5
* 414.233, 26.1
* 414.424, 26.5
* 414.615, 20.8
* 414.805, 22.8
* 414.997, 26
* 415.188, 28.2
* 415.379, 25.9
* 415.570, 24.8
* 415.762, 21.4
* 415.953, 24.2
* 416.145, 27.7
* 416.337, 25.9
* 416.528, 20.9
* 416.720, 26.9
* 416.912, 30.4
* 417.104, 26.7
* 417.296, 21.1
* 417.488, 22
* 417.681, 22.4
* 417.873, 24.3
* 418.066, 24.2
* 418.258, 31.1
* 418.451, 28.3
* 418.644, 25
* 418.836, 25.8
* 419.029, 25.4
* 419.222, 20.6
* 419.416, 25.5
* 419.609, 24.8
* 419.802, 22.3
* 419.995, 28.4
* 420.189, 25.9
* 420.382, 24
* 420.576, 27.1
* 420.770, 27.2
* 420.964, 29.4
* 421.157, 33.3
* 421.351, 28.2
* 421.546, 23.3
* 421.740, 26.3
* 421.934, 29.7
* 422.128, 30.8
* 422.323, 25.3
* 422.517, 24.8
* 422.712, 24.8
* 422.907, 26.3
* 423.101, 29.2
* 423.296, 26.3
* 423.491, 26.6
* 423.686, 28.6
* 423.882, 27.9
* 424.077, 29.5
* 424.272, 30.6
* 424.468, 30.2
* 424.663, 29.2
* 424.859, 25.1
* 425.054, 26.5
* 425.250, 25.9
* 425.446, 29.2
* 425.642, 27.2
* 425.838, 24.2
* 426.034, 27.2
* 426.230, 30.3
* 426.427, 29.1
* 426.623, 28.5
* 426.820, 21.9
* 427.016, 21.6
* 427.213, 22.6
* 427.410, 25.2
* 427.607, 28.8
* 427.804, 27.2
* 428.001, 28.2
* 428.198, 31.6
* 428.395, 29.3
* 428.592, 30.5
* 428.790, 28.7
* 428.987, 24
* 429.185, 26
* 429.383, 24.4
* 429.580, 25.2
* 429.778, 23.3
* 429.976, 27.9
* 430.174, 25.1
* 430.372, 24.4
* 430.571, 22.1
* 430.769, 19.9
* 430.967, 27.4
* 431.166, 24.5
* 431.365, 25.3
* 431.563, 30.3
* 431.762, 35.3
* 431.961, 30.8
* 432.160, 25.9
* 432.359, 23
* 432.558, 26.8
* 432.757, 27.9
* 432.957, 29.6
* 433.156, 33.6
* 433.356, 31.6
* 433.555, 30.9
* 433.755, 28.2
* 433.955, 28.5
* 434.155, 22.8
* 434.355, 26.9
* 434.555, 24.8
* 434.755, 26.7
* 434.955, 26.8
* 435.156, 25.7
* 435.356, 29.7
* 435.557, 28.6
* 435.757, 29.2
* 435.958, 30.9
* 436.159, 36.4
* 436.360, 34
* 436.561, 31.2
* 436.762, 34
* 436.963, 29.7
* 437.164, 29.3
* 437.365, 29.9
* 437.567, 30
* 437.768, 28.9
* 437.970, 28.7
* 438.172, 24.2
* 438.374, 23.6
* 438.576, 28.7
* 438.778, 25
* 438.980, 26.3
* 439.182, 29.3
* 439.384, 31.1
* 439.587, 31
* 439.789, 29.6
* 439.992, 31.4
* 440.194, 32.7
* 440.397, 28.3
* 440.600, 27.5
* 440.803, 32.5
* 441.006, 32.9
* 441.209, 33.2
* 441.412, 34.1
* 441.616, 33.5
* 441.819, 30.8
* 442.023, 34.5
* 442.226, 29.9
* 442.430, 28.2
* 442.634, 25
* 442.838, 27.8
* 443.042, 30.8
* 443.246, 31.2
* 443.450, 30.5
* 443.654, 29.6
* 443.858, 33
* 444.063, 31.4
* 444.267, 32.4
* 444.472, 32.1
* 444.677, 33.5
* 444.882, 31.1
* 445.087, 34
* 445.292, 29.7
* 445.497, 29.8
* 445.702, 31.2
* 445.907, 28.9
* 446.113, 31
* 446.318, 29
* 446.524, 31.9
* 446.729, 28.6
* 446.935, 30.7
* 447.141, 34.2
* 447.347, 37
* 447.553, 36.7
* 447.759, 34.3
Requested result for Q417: 0.031 mag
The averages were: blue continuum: 25.5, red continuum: 27.2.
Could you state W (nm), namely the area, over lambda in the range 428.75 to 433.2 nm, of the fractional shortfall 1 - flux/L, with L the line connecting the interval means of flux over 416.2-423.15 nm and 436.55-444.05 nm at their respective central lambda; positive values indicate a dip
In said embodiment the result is 0.272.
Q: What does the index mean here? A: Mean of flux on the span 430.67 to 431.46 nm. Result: 24.3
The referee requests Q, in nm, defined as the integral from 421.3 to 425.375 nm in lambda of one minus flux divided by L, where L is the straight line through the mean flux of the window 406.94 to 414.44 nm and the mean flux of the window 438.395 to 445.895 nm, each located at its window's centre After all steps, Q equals 0.03 nm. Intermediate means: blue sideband 25.6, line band 27.4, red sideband 30.6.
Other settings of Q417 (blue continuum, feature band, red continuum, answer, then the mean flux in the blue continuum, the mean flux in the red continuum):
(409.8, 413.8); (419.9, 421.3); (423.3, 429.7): -0.064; 25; 27.2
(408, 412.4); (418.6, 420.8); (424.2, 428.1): 0.068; 26.5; 26.9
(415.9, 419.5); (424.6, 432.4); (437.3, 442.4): 0.035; 25.2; 29.9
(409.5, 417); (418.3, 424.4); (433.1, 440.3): -0.014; 25.1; 29.1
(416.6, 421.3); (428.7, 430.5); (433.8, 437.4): 0.106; 25.9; 29.2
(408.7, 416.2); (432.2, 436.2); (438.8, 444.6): 0.038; 25.3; 30.7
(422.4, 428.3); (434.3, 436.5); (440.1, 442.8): 0.013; 27.1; 30.9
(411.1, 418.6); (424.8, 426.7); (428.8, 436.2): -0.034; 25.3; 27.3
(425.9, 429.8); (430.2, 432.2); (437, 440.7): 0.031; 26.7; 28.7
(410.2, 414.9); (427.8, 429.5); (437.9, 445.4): 0.007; 25.1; 30.3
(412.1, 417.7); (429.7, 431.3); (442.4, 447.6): 0.151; 24.6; 31.1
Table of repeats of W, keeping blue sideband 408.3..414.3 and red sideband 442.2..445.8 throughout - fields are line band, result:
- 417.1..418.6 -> 0.09 nm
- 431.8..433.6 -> -0.01 nm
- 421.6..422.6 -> 0.00 nm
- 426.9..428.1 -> 0.11 nm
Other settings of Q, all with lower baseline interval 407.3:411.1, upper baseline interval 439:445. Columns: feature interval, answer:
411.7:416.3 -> 0.325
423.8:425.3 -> 0.012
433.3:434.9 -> 0.128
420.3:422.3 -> 0.006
